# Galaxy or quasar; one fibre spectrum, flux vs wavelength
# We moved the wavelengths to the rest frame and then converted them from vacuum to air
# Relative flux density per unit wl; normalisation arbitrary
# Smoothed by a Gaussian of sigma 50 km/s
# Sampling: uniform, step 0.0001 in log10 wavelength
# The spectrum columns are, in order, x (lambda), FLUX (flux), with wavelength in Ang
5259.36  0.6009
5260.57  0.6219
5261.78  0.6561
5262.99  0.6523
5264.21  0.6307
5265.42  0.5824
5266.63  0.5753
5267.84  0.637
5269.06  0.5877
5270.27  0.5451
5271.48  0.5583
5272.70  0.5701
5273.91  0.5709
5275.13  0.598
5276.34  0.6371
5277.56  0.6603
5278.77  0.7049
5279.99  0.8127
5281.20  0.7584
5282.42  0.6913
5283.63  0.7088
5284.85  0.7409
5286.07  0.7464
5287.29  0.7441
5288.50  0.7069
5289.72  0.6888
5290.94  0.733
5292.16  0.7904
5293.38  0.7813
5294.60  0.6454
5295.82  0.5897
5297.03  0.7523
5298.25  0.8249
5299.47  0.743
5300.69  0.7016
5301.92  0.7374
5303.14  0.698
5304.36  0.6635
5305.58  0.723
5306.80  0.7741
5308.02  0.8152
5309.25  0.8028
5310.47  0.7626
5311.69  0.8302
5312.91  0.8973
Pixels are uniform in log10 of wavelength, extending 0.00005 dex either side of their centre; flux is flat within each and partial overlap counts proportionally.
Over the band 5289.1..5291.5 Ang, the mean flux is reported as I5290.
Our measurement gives 0.709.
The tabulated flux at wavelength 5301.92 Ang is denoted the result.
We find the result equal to 0.7374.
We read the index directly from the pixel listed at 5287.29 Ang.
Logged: 0.7441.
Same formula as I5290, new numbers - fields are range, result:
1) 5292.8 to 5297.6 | 0.692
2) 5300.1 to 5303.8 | 0.71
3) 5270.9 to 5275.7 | 0.573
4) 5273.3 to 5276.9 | 0.602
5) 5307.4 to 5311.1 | 0.794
